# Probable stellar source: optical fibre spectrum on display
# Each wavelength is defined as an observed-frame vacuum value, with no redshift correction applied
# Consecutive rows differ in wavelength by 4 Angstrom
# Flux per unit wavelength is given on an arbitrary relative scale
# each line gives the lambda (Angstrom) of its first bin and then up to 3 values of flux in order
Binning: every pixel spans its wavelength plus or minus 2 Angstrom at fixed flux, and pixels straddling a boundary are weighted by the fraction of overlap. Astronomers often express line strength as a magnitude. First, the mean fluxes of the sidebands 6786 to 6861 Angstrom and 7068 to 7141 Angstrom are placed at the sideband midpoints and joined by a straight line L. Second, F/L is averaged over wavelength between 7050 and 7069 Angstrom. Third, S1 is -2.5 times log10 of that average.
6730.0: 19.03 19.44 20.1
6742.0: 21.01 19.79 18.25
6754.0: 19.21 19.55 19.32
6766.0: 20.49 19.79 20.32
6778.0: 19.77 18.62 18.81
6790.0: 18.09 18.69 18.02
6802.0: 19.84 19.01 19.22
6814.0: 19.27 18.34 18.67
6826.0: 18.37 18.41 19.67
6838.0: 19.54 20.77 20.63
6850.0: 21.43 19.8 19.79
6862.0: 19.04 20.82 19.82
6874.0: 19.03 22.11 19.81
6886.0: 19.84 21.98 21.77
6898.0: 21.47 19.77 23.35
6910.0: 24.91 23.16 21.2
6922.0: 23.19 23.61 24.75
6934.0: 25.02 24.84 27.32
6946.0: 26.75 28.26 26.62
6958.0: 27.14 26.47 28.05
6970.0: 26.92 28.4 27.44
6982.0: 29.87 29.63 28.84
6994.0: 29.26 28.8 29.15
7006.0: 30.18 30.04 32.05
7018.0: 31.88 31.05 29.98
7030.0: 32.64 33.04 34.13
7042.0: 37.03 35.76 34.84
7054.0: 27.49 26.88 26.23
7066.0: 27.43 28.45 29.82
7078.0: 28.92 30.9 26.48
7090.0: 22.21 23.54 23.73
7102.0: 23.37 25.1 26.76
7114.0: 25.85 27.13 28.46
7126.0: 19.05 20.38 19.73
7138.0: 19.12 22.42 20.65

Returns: -0.16 mag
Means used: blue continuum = 19.3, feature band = 27.9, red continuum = 24.9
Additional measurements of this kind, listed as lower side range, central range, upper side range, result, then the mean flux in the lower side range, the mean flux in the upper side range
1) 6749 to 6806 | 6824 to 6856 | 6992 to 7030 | 0.12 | 19.2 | 30.4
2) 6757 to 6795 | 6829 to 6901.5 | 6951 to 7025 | 0.15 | 19.4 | 29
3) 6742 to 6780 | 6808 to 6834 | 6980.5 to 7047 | 0.19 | 19.7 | 31.3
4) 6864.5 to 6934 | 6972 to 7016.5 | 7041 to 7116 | -0.18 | 21.9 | 27.8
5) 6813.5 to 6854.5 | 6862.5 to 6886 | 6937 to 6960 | 0.10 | 19.5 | 26.9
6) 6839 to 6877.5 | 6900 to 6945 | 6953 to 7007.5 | 0.03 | 20.2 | 28.4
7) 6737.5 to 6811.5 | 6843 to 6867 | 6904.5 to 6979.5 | 0.11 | 19.3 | 25.7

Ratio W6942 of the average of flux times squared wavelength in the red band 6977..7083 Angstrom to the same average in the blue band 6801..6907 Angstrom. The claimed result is 1.6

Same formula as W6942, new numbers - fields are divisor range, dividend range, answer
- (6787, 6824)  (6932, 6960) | 1.47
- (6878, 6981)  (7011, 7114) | 1.23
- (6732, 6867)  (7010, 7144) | 1.54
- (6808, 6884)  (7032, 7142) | 1.47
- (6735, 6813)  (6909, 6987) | 1.42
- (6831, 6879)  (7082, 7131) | 1.32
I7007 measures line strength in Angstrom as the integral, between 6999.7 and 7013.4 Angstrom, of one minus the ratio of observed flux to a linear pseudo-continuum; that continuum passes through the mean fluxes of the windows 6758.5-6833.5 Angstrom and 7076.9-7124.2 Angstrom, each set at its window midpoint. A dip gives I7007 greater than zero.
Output -3.54 Angstrom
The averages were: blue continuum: 19.1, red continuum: 26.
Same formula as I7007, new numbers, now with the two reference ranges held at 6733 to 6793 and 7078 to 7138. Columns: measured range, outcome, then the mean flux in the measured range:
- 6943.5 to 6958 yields -3.3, 27.2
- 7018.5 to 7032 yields -4.7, 31.3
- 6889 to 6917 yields -1.1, 22.3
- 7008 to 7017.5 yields -3.3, 31.2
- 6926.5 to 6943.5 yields -2.6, 25.3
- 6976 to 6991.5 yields -4.3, 28.9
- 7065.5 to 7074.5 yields -1.7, 28.5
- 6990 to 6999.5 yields -2.6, 29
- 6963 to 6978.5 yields -3.6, 27.6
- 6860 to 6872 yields 0.6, 19.9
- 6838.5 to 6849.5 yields 0.0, 20.6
